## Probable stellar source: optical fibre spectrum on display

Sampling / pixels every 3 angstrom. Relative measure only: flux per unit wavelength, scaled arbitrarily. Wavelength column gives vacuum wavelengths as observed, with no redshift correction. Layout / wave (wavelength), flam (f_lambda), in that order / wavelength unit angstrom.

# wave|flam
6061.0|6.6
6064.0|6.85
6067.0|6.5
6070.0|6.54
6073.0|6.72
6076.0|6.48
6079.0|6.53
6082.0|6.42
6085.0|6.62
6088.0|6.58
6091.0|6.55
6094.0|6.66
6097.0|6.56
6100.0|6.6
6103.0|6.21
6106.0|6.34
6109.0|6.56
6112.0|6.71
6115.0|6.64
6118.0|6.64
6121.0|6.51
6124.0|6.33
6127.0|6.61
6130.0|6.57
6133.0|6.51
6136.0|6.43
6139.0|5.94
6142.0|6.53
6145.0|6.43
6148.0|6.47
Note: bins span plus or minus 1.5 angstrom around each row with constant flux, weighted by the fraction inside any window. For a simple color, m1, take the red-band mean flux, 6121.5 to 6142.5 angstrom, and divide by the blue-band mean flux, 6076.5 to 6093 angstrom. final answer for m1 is 0.98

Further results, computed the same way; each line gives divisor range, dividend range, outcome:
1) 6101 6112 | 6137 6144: 0.97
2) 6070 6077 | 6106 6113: 1.00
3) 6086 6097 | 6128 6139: 0.98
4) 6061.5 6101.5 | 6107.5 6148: 0.99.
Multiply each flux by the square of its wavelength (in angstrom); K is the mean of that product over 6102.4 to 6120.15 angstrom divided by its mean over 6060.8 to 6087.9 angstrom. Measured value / 1.00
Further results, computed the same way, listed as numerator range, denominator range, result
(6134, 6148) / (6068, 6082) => 0.99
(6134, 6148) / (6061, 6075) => 0.98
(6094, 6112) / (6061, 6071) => 0.99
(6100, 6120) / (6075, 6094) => 1.01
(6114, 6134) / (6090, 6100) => 1.00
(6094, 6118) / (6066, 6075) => 1.00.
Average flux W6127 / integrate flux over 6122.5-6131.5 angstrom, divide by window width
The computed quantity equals 6.5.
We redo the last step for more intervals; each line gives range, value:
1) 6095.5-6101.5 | 6.58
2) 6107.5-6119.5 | 6.64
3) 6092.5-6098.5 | 6.61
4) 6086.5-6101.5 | 6.59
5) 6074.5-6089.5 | 6.53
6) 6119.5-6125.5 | 6.42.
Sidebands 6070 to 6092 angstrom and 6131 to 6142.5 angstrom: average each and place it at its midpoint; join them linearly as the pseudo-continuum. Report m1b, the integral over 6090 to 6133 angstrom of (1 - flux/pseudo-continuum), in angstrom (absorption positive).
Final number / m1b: -0.6 angstrom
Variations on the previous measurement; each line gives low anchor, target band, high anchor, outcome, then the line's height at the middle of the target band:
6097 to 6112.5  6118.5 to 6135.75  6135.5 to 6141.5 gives -0.6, 6.29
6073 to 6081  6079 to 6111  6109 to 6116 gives 0.4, 6.6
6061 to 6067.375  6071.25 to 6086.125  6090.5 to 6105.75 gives 0.1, 6.61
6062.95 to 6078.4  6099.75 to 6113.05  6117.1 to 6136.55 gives 0.2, 6.55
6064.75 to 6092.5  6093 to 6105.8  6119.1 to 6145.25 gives 0.0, 6.51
